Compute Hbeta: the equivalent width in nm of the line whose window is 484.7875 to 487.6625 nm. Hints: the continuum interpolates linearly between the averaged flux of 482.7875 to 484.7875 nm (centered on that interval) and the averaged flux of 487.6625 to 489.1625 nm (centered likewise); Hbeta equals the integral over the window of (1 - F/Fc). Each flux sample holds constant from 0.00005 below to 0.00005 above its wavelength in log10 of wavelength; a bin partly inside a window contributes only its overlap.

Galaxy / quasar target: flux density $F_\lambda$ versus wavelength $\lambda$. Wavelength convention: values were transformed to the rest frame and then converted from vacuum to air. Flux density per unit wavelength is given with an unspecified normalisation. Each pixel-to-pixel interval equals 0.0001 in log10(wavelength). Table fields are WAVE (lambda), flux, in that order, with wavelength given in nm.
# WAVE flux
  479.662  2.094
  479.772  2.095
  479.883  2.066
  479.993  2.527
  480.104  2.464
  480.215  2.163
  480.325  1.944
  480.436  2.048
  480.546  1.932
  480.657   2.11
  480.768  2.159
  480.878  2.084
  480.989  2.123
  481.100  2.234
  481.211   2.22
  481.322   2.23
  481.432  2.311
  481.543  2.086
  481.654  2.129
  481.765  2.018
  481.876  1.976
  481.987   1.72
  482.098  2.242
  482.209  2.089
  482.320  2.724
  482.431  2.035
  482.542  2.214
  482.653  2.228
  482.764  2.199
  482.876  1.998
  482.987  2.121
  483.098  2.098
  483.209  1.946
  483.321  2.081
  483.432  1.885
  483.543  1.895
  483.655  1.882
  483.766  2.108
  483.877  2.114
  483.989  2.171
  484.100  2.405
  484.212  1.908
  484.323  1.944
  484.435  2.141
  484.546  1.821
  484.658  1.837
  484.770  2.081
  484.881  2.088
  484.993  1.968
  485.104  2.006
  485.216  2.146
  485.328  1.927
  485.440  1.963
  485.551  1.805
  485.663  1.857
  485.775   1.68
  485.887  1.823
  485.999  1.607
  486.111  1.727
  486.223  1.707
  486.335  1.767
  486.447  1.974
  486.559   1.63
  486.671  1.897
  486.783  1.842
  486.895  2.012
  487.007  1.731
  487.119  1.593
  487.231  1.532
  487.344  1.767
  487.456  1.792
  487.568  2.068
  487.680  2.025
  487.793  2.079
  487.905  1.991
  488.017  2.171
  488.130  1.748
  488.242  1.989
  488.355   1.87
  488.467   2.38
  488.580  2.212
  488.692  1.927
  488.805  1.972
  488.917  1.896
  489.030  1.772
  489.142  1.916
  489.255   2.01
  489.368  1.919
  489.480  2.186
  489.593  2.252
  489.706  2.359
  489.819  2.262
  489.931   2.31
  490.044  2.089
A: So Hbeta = 0.24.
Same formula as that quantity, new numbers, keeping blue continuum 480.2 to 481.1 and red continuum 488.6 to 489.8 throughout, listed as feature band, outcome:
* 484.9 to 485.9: 0.07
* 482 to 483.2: -0.06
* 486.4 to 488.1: 0.14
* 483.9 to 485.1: 0.01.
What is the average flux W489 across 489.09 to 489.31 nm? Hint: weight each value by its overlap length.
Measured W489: 1.96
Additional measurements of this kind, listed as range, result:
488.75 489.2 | 1.89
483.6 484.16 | 2.14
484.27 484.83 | 1.97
